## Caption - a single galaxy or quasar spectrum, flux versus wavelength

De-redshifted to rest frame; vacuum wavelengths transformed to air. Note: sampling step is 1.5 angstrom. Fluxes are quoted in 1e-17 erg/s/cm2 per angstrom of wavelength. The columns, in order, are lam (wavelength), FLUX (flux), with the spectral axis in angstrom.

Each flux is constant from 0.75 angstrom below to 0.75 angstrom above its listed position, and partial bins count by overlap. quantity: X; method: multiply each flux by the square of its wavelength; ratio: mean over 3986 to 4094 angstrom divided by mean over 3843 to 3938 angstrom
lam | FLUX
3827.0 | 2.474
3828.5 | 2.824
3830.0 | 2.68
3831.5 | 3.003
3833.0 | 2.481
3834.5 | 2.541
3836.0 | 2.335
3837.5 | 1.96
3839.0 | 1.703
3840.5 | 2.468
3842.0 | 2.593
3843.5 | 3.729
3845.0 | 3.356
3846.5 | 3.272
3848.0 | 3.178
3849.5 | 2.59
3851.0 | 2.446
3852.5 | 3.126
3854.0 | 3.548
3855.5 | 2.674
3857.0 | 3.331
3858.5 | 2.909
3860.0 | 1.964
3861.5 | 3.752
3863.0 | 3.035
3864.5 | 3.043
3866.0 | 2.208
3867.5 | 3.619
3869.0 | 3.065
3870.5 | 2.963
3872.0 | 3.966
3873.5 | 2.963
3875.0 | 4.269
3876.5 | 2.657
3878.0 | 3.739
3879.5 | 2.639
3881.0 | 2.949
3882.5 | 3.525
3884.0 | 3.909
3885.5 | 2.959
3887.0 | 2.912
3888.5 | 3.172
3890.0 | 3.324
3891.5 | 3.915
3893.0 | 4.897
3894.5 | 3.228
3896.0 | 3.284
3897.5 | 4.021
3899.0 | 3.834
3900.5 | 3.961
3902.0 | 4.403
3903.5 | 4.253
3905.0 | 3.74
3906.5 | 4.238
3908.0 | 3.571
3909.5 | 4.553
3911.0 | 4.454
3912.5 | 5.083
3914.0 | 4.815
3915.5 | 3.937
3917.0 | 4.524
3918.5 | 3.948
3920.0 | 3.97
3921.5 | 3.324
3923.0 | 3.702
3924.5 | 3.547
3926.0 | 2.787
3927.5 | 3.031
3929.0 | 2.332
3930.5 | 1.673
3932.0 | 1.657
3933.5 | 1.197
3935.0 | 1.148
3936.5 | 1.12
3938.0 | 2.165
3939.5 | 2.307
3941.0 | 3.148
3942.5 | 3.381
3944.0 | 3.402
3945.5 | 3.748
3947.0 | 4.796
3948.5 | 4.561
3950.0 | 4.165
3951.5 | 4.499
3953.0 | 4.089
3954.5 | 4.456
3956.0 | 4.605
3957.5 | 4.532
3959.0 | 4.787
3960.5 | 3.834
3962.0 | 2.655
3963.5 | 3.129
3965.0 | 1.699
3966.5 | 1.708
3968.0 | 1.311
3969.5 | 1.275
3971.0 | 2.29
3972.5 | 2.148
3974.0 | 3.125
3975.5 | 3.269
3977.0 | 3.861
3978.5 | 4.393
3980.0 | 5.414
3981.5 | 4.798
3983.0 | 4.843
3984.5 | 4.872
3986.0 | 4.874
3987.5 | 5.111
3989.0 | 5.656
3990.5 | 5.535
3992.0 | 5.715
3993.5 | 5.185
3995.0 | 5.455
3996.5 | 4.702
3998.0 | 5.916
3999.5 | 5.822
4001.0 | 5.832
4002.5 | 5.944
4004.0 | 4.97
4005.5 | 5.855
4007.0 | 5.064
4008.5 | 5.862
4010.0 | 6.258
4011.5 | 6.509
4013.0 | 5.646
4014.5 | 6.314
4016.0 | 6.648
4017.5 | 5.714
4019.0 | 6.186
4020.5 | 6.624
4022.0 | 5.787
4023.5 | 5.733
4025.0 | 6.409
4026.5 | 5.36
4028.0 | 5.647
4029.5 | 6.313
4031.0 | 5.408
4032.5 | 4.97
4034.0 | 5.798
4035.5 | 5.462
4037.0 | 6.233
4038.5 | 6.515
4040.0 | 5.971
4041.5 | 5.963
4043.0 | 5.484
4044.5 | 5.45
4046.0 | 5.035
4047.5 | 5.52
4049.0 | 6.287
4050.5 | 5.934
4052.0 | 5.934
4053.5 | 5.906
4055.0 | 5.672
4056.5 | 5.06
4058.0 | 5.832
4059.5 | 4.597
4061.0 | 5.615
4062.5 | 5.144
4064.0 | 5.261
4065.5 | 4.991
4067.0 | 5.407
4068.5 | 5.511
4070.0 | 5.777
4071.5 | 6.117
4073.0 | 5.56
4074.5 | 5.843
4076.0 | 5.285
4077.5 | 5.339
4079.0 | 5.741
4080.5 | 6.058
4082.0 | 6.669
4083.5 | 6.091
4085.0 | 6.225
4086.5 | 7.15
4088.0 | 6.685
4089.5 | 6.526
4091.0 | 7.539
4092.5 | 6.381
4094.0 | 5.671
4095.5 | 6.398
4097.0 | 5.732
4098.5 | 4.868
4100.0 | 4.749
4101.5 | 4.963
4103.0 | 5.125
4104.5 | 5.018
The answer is 1.89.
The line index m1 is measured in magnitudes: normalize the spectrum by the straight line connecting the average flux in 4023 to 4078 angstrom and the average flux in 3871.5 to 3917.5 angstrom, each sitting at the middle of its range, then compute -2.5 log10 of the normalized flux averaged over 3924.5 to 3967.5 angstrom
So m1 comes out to 0.39 mag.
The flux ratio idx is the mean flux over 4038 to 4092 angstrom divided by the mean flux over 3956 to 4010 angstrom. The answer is 1.3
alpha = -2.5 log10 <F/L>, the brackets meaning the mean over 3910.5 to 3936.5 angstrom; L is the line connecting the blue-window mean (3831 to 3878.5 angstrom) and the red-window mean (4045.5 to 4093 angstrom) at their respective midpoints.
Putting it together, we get 0.21 mag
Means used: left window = 2.95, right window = 5.84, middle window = 3.17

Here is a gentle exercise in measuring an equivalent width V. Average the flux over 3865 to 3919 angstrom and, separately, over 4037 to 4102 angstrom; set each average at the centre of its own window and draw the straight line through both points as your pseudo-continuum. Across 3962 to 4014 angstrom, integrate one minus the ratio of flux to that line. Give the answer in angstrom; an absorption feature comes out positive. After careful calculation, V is 3.9 angstrom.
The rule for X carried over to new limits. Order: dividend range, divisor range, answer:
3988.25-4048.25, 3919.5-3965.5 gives 1.86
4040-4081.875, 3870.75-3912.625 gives 1.64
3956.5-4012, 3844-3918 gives 1.33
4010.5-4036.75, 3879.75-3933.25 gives 1.74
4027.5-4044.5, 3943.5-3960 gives 1.39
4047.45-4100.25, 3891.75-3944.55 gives 1.86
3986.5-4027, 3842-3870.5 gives 2.05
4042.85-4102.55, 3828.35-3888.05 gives 2.15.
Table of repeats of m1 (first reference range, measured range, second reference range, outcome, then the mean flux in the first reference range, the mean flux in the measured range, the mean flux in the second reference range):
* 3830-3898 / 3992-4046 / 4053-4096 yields -0.13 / 3.09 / 5.79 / 5.86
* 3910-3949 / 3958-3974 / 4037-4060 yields 0.48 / 3.22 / 2.55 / 5.71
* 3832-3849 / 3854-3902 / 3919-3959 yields -0.15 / 2.7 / 3.33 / 3.24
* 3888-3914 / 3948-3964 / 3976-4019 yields 0.17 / 4.03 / 4.13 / 5.46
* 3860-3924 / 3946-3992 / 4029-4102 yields 0.18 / 3.65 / 3.91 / 5.77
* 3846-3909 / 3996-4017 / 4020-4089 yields -0.14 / 3.36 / 5.82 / 5.77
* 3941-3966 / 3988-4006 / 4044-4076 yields -0.22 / 3.85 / 5.54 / 5.54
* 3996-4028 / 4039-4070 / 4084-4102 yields 0.08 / 5.87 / 5.54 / 6.09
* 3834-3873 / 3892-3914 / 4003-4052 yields -0.11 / 2.9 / 4.13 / 5.84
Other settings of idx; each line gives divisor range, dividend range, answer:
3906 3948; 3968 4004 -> 1.39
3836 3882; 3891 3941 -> 1.14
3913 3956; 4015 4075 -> 1.73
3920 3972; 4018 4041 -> 1.96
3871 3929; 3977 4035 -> 1.50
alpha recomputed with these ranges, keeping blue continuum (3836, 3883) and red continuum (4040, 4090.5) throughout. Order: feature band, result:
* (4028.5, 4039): -0.09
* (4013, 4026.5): -0.18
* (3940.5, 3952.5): 0.05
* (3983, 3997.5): -0.10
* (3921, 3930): 0.25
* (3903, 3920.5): -0.15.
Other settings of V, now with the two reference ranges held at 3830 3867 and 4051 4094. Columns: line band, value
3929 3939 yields 6.0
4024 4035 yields -0.9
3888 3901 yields -1.2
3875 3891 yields 0.2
